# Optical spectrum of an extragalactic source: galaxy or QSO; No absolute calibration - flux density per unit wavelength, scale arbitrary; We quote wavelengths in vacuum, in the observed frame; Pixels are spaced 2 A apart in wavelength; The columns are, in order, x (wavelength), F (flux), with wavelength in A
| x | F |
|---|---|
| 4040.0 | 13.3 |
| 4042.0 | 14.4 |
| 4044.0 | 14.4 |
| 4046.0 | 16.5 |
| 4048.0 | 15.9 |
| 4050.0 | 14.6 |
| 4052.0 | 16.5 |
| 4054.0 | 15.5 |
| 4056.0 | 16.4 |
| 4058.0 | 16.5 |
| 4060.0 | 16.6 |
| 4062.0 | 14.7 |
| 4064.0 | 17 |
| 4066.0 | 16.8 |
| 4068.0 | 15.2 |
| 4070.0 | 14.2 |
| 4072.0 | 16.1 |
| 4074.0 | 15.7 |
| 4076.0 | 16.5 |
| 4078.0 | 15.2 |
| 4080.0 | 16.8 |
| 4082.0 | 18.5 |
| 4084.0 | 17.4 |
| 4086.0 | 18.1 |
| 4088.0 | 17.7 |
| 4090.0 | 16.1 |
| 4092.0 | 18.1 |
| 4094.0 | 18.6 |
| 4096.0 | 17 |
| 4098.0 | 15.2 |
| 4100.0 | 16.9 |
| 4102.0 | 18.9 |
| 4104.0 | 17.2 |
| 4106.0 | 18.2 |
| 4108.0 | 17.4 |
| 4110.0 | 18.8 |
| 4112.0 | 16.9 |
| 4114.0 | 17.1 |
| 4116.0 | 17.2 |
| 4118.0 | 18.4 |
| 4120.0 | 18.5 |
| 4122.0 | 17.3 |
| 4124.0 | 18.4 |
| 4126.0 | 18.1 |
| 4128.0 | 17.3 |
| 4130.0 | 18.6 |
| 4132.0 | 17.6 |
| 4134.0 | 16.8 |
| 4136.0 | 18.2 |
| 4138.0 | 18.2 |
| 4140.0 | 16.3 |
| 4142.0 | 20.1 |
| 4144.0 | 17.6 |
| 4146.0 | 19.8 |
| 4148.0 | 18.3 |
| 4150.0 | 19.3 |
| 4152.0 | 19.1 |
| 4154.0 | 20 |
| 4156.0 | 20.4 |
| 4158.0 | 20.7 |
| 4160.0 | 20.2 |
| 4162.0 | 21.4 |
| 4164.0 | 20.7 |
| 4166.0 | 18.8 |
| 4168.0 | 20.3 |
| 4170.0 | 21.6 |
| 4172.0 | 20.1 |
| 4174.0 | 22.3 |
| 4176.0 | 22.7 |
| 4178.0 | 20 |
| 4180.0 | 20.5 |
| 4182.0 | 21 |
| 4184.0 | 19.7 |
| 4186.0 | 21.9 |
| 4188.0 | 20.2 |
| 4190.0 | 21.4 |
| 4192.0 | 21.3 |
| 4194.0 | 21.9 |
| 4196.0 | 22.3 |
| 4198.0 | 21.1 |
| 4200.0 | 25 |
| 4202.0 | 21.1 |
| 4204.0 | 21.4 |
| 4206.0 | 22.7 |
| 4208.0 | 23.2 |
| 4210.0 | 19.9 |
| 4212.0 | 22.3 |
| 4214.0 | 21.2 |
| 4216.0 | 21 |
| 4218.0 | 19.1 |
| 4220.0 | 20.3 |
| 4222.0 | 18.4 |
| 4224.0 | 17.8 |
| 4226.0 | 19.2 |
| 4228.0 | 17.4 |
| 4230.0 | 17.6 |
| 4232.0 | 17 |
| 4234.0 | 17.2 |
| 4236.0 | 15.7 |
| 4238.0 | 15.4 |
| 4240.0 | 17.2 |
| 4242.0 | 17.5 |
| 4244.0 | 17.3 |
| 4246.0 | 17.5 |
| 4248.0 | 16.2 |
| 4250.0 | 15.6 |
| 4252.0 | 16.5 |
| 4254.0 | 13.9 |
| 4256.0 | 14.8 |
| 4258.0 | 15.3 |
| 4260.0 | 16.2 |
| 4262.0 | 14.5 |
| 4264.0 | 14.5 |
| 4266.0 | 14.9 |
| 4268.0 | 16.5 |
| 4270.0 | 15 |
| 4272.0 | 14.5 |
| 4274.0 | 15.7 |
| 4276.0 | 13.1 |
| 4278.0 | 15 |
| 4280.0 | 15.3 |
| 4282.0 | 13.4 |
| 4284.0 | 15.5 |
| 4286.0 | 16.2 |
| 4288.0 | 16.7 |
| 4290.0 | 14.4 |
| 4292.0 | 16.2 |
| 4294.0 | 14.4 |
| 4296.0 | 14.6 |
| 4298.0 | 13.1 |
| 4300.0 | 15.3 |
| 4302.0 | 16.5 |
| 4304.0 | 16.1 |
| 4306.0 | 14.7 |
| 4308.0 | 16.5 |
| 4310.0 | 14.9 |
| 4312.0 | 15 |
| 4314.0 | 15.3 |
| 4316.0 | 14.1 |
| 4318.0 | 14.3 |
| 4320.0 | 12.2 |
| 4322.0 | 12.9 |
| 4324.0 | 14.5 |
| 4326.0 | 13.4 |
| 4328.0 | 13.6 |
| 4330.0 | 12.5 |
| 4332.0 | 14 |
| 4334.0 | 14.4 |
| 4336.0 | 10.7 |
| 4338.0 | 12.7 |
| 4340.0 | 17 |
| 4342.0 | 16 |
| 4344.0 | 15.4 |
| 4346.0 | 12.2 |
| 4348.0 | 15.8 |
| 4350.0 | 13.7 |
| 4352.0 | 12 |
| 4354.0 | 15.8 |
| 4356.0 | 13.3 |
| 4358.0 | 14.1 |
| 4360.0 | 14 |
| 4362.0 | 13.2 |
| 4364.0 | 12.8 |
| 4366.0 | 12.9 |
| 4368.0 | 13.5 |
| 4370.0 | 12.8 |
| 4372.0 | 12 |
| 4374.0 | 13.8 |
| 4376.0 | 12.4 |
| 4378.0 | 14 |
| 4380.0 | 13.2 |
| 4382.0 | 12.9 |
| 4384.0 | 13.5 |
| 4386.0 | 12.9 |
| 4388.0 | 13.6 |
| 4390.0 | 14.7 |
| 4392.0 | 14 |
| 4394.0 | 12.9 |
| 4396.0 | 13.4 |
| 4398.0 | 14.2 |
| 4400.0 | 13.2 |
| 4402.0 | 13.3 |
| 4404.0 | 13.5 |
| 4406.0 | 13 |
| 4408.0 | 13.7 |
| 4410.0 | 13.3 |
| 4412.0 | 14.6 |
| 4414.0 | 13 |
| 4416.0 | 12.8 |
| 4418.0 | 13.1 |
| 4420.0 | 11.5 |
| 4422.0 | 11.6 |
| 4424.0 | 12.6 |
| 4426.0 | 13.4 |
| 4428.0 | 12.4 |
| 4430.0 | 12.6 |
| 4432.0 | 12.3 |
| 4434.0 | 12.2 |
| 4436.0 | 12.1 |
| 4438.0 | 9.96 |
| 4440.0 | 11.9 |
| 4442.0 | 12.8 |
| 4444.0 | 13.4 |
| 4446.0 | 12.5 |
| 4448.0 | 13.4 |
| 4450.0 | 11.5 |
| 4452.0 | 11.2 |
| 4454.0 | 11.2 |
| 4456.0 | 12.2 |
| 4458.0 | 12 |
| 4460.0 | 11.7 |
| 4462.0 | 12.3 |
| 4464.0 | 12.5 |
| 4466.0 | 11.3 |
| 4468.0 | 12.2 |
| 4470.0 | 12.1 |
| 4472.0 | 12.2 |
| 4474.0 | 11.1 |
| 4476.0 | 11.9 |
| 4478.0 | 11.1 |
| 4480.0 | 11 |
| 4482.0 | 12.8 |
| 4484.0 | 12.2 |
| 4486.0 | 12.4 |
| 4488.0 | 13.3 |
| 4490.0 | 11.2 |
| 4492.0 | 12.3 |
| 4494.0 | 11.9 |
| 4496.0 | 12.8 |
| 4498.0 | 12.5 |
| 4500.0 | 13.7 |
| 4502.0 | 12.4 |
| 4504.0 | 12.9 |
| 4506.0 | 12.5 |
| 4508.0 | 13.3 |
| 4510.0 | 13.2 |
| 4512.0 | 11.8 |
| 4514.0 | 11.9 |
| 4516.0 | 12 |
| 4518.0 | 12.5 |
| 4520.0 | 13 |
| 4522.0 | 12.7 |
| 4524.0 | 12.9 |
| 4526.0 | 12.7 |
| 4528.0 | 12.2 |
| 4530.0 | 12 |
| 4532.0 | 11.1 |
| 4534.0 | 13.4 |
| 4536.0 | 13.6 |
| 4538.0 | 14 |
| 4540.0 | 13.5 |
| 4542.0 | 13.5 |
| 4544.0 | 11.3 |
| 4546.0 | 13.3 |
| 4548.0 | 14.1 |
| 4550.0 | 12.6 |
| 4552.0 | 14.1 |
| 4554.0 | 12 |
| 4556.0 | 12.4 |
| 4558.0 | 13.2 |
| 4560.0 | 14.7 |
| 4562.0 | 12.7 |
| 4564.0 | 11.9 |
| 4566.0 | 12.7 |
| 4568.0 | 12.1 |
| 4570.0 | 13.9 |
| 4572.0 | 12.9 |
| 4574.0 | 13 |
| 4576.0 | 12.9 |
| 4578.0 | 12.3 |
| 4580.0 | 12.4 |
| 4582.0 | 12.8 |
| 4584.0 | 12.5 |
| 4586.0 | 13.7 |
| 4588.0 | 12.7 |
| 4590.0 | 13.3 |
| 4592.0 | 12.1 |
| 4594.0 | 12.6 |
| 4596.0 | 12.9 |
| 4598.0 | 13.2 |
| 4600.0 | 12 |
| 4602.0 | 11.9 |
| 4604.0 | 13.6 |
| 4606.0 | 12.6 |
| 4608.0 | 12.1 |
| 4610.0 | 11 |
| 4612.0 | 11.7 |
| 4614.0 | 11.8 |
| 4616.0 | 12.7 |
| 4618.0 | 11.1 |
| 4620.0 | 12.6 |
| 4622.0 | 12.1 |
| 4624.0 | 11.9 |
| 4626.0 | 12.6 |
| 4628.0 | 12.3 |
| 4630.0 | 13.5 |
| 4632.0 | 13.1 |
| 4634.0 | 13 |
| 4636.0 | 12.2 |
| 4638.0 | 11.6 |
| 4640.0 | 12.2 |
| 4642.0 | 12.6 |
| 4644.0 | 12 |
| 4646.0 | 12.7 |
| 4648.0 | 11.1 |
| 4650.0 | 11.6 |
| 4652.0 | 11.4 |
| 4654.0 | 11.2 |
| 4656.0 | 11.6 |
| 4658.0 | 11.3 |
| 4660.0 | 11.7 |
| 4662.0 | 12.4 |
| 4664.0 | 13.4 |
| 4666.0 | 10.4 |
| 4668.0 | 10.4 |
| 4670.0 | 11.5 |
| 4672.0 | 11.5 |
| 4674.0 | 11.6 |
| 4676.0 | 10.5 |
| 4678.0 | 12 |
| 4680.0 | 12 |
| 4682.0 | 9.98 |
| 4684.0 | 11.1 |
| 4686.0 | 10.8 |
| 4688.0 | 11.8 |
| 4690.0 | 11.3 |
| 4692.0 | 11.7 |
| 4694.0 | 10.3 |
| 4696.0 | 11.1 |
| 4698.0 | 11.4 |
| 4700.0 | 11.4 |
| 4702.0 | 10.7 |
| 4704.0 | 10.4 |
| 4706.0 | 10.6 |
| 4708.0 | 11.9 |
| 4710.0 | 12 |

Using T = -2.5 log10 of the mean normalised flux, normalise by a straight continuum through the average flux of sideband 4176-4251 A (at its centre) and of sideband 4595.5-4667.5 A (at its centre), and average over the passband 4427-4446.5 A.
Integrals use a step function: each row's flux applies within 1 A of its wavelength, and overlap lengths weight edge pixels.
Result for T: 0.27 mag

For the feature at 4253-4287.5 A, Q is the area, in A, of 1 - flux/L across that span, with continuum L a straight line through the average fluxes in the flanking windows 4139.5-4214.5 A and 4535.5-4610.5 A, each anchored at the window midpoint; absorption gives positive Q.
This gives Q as 7.1 A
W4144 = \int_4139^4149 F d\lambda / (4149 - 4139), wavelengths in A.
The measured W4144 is 18.4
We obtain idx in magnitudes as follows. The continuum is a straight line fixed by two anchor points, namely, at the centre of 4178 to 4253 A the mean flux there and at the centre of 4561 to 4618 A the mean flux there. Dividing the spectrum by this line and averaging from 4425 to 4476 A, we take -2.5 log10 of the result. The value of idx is 0.24 mag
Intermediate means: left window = 19.5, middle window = 12.1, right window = 12.5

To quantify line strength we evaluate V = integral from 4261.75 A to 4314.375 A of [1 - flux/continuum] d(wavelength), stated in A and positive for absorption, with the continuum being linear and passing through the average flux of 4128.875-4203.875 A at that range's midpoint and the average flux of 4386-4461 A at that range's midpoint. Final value 4.8 A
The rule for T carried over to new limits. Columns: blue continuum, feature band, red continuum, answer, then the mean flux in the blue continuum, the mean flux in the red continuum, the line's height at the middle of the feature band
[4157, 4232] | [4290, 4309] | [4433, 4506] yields 0.146 mag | 20.7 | 12.1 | 17.4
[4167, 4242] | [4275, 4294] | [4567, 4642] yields 0.233 mag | 20.2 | 12.5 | 18.7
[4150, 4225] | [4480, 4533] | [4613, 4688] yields 0.176 mag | 20.9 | 11.8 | 14.6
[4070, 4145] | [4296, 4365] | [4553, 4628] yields 0.074 mag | 17.4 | 12.6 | 15.2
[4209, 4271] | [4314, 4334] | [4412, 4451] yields 0.111 mag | 17.2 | 12.4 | 15.1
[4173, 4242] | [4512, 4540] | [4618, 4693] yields 0.128 mag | 20.1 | 11.8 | 14.2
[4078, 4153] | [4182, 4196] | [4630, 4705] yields -0.239 mag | 17.8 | 11.6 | 17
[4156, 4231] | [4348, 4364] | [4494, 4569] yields 0.221 mag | 20.7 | 12.8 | 16.9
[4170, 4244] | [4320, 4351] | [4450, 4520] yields 0.183 mag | 20.1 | 12.2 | 16.4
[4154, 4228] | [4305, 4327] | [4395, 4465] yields 0.154 mag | 20.9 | 12.6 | 16.5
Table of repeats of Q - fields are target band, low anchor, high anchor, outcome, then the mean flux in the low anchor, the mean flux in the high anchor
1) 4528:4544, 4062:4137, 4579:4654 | 0.3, 17.2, 12.3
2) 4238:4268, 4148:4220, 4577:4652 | 5.7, 21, 12.4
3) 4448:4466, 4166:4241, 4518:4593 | 3.7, 20.2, 12.9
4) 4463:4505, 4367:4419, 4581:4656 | 2.4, 13.4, 12.3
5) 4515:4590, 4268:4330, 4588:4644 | 0.0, 14.7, 12.4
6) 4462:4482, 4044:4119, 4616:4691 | 2.4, 16.7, 11.8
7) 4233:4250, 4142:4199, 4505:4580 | 2.1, 20.5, 12.8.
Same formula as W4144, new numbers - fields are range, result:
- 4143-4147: 18.7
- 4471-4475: 11.6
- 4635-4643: 12.1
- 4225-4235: 17.7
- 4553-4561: 13.1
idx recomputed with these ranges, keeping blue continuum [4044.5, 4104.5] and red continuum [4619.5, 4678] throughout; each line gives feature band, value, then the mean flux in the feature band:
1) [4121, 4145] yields -0.12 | 17.9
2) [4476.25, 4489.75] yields 0.10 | 12.1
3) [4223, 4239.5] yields -0.13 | 17.2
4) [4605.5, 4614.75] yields 0.04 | 11.8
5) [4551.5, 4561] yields -0.05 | 13.2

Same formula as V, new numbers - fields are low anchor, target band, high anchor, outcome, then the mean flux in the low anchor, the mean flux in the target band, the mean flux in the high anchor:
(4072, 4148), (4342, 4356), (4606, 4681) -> 0.8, 17.6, 14.2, 11.9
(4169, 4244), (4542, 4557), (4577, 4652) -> 0.8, 20.1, 12.9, 12.4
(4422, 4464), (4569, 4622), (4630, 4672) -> -2.5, 12.2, 12.5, 11.9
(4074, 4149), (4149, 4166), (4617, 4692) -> -3.0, 17.6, 20.1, 11.8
